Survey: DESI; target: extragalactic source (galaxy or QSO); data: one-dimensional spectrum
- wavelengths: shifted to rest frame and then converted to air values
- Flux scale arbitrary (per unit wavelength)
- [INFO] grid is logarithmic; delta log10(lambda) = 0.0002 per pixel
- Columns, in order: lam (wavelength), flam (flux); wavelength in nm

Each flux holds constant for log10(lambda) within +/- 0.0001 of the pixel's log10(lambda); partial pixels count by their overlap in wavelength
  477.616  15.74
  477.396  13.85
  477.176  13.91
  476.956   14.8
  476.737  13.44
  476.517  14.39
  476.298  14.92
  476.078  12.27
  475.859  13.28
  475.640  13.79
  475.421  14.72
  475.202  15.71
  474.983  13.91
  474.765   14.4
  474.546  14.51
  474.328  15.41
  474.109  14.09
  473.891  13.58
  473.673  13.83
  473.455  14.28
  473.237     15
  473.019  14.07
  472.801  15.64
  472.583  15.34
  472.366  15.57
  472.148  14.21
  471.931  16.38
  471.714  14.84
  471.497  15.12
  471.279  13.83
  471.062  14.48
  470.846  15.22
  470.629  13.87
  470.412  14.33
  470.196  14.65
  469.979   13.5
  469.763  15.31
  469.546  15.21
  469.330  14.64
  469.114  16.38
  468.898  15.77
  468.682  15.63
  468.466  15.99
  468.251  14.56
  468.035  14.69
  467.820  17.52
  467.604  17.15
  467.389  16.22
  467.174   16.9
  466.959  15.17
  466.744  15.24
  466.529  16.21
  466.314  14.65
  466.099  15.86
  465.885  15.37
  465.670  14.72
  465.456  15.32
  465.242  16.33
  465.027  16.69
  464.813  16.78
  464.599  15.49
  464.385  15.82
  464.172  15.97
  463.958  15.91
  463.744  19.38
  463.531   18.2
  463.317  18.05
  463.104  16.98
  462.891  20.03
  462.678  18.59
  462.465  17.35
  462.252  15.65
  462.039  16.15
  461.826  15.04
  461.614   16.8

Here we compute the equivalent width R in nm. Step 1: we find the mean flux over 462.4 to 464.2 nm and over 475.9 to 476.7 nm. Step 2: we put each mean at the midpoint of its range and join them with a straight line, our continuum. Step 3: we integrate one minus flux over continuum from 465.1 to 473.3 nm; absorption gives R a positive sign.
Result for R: 0.37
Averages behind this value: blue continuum 17.9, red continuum 13.8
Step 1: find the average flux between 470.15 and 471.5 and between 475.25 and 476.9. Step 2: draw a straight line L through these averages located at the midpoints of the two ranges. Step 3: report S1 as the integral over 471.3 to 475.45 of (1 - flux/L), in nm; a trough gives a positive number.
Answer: -0.162 nm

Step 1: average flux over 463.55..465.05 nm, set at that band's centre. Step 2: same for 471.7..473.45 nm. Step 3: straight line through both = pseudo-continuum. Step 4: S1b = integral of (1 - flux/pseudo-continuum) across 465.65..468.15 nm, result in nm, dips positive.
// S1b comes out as 0.05 nm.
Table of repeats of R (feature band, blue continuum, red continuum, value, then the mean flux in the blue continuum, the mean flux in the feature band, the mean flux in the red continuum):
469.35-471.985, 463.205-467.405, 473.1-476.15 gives 0.065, 16.2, 14.7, 14.2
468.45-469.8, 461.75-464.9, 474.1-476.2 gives 0.010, 17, 15.5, 14.2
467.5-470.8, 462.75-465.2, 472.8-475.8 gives 0.114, 17.2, 15.3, 14.4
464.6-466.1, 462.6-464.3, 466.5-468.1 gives 0.105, 17.9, 15.8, 16.2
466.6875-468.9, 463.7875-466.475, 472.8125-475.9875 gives -0.073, 15.8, 15.9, 14.4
